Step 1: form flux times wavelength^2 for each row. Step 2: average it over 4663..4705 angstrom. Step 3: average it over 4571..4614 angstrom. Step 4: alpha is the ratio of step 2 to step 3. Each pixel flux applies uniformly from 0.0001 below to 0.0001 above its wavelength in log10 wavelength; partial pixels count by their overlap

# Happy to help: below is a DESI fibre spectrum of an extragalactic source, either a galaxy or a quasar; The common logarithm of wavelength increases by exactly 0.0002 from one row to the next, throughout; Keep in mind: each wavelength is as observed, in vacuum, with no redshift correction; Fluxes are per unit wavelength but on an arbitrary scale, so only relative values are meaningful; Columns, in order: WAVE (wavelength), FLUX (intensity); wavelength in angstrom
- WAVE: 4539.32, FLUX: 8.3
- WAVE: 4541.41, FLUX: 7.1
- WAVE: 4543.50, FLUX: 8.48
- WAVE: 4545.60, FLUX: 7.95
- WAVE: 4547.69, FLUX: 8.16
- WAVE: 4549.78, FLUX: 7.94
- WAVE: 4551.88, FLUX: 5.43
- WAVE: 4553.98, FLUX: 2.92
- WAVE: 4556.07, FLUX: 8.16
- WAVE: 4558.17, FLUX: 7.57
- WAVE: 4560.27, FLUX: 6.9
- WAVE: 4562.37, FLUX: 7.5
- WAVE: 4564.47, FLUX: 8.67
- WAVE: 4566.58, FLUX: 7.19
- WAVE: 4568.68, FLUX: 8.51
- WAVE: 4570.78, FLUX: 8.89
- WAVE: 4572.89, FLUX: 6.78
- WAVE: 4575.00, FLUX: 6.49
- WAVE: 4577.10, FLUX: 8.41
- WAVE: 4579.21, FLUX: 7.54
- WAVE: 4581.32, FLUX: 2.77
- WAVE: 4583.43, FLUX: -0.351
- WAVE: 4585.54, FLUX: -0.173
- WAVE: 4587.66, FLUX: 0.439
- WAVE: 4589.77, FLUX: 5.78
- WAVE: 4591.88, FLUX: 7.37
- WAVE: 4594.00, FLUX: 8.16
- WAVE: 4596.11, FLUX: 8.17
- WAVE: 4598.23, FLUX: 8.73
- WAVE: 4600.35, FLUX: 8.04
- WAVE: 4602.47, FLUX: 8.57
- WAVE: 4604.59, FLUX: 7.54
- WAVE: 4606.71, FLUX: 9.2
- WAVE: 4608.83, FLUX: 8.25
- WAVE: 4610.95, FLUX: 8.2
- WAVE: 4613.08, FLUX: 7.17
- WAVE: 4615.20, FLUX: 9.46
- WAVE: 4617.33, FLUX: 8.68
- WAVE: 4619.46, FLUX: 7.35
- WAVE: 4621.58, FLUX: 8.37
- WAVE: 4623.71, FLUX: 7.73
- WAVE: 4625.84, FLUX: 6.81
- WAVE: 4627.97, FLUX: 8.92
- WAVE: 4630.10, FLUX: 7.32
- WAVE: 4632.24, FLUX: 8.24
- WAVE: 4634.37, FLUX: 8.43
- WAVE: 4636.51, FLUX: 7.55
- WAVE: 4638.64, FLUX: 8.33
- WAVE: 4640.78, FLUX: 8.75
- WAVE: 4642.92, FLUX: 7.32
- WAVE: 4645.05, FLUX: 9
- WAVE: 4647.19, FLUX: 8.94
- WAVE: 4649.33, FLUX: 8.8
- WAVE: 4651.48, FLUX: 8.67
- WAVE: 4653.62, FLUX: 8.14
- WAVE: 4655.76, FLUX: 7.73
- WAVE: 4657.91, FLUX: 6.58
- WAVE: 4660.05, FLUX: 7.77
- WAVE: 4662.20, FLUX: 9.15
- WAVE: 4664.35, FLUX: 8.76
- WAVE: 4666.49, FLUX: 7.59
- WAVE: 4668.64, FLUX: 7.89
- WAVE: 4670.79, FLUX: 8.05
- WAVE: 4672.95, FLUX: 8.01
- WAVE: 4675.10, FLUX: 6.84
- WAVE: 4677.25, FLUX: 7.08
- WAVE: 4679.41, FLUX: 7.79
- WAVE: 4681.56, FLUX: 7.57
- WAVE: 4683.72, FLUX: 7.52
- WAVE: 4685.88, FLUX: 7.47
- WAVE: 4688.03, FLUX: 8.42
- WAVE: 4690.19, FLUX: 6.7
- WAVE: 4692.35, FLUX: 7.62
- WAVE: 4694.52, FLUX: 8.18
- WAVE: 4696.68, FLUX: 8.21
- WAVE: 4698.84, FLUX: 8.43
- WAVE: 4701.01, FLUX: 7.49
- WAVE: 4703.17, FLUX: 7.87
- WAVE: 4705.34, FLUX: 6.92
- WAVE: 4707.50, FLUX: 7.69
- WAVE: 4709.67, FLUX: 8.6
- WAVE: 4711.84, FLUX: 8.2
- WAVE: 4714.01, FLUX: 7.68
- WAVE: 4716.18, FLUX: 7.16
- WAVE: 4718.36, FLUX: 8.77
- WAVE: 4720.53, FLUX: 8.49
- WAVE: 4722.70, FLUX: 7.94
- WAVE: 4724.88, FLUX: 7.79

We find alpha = 1.3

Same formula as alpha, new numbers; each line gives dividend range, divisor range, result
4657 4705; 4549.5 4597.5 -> 1.33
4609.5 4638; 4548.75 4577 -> 1.15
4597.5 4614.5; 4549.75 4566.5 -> 1.23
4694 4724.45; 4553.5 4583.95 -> 1.26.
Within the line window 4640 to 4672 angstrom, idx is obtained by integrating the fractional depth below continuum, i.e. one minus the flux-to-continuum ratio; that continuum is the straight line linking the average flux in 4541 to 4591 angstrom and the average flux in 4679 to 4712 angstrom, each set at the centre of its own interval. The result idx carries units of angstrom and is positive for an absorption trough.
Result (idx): -4.0 angstrom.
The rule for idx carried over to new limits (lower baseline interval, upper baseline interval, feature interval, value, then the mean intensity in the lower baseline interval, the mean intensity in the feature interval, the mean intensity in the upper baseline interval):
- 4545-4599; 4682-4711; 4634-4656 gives -3.6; 6.35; 8.35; 7.78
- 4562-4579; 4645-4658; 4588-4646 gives 1.1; 7.8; 7.96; 8.33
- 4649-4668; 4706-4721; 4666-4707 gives 2.0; 8.1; 7.67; 8.04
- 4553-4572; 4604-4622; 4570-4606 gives 8.1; 7.38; 6.08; 8.26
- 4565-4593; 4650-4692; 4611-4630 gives -4.5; 5.42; 8.03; 7.78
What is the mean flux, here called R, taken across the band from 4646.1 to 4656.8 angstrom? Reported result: 8.46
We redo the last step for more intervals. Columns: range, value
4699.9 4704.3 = 7.67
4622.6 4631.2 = 7.69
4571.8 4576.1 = 6.67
